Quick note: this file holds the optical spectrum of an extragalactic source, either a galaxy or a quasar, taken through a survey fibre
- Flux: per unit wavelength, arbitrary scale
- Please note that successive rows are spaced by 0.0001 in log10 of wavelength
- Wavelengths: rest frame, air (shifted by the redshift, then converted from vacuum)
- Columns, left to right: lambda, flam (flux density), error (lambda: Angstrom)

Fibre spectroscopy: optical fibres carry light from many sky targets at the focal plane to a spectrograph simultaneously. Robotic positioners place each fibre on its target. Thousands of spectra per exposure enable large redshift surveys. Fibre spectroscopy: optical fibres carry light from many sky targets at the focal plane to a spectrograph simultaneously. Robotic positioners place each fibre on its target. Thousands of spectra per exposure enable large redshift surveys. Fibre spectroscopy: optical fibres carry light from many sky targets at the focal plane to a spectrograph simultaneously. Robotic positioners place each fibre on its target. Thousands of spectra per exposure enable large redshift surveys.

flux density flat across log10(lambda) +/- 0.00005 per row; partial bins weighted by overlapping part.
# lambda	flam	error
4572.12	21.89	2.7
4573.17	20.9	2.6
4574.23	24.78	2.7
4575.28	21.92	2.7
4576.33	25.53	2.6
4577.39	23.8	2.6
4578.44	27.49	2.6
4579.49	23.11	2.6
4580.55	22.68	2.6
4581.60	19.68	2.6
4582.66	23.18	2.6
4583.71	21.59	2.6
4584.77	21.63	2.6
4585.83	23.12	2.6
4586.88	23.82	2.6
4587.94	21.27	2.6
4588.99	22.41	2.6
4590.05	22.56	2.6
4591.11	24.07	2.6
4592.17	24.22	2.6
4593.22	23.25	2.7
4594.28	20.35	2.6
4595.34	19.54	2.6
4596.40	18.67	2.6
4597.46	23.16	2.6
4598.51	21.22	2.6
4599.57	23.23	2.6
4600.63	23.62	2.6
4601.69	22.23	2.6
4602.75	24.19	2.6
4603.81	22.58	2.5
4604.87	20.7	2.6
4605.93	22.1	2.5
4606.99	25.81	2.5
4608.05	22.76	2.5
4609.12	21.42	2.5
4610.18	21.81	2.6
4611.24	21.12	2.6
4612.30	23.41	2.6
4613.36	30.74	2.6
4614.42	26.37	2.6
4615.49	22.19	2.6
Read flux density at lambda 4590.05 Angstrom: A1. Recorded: 22.56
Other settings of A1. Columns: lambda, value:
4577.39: 23.8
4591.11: 24.07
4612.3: 23.41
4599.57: 23.23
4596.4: 18.67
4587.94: 21.27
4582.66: 23.18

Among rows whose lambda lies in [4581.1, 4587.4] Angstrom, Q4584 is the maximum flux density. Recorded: 23.82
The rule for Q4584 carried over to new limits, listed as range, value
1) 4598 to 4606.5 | 24.19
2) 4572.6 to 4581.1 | 27.49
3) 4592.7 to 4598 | 23.25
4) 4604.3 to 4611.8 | 25.81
